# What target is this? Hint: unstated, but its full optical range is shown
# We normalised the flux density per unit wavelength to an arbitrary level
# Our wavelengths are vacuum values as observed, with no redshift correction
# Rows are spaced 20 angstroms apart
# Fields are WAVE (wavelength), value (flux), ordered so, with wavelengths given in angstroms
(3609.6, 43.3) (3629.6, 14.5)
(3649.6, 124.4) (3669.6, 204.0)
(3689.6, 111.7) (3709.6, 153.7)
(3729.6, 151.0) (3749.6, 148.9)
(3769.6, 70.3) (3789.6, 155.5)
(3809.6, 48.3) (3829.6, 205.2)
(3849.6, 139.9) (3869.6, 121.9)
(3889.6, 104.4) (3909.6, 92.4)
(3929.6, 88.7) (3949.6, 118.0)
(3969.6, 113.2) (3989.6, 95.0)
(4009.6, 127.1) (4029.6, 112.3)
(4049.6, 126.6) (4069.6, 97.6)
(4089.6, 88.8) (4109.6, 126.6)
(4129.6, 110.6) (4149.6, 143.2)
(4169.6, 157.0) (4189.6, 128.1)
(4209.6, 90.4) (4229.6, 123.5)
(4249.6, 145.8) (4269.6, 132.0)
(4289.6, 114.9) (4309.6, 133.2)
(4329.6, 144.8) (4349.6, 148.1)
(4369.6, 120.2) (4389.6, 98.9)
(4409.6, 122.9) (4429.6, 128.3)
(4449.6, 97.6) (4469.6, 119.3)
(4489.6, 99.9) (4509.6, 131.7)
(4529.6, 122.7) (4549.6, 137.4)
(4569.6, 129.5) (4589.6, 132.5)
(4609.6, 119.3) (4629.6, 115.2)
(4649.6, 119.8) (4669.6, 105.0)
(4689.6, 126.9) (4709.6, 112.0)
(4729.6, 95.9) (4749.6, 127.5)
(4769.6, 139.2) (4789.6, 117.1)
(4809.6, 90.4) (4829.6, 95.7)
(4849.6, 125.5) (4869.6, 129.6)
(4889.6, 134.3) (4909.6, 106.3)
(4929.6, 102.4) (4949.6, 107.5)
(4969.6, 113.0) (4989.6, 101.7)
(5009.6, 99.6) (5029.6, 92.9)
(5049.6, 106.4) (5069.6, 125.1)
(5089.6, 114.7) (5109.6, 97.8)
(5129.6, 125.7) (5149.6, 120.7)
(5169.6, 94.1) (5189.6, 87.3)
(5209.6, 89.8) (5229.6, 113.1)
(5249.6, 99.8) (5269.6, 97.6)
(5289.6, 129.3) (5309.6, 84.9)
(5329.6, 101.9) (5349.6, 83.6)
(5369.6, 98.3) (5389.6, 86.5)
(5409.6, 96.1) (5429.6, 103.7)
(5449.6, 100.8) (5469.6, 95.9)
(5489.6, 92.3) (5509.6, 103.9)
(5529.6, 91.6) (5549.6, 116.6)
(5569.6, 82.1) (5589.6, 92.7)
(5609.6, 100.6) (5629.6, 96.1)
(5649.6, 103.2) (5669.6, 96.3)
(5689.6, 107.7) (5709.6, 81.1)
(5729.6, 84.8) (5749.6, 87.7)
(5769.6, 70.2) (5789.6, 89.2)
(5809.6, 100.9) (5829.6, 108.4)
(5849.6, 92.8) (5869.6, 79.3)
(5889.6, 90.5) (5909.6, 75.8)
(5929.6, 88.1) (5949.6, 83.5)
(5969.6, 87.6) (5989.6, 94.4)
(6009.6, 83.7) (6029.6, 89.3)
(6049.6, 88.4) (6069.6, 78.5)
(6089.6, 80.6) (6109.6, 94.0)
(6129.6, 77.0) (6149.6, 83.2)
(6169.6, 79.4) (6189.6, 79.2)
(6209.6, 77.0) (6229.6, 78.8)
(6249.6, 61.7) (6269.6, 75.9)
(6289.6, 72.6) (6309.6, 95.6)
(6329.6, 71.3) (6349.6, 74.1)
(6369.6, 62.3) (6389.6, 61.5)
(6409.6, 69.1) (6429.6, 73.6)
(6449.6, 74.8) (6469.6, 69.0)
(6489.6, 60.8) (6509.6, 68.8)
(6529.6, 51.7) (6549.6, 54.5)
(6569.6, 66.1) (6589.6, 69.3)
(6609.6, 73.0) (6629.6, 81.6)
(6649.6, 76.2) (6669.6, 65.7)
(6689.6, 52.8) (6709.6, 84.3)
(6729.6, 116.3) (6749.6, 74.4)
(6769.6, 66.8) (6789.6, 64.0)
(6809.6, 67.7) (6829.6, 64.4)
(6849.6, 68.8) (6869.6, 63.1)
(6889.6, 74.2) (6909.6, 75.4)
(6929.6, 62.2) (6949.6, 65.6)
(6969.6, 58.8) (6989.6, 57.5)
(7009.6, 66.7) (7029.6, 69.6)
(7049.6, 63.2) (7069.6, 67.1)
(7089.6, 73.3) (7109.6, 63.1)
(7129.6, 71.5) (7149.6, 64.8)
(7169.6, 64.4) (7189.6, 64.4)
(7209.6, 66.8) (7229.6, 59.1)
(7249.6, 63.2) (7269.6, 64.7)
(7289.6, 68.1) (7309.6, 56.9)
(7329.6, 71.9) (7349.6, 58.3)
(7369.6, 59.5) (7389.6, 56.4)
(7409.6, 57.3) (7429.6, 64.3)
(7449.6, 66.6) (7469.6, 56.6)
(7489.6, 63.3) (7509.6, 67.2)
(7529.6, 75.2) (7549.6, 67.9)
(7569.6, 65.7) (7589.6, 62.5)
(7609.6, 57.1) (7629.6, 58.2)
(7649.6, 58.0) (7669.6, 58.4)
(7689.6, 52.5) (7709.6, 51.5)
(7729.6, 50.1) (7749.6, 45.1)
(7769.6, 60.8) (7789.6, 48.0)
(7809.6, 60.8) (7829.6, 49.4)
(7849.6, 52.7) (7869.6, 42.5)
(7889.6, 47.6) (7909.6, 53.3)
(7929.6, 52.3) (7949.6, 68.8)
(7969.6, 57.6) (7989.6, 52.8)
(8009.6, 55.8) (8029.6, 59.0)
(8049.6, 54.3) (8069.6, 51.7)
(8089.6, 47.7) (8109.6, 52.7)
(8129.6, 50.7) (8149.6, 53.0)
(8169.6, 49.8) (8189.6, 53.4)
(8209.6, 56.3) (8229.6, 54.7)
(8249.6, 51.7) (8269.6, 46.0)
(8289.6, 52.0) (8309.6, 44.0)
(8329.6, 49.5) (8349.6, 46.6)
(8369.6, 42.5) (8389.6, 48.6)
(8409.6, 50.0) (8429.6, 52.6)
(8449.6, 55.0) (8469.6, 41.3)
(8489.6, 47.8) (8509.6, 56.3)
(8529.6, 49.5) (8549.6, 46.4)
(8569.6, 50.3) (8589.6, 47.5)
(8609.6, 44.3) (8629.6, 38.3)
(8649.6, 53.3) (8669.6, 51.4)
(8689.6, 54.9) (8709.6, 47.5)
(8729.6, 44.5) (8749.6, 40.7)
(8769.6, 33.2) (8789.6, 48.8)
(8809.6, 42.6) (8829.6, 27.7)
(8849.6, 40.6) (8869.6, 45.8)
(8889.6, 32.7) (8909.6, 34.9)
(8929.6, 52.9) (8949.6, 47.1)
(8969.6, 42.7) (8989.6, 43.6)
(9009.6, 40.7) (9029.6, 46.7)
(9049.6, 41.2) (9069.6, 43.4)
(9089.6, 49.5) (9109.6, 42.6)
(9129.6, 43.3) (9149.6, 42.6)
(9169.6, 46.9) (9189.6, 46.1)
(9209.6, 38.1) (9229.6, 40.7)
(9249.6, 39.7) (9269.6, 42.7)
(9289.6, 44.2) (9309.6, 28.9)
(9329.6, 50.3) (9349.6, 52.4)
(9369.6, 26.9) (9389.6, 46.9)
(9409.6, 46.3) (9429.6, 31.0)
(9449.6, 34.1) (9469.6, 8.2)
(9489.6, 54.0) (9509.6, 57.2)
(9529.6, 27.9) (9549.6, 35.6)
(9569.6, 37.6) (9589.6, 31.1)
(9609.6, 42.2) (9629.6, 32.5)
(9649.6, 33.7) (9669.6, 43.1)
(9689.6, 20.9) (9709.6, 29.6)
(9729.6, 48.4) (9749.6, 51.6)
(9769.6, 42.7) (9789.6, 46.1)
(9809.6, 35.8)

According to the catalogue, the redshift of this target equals 0.03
